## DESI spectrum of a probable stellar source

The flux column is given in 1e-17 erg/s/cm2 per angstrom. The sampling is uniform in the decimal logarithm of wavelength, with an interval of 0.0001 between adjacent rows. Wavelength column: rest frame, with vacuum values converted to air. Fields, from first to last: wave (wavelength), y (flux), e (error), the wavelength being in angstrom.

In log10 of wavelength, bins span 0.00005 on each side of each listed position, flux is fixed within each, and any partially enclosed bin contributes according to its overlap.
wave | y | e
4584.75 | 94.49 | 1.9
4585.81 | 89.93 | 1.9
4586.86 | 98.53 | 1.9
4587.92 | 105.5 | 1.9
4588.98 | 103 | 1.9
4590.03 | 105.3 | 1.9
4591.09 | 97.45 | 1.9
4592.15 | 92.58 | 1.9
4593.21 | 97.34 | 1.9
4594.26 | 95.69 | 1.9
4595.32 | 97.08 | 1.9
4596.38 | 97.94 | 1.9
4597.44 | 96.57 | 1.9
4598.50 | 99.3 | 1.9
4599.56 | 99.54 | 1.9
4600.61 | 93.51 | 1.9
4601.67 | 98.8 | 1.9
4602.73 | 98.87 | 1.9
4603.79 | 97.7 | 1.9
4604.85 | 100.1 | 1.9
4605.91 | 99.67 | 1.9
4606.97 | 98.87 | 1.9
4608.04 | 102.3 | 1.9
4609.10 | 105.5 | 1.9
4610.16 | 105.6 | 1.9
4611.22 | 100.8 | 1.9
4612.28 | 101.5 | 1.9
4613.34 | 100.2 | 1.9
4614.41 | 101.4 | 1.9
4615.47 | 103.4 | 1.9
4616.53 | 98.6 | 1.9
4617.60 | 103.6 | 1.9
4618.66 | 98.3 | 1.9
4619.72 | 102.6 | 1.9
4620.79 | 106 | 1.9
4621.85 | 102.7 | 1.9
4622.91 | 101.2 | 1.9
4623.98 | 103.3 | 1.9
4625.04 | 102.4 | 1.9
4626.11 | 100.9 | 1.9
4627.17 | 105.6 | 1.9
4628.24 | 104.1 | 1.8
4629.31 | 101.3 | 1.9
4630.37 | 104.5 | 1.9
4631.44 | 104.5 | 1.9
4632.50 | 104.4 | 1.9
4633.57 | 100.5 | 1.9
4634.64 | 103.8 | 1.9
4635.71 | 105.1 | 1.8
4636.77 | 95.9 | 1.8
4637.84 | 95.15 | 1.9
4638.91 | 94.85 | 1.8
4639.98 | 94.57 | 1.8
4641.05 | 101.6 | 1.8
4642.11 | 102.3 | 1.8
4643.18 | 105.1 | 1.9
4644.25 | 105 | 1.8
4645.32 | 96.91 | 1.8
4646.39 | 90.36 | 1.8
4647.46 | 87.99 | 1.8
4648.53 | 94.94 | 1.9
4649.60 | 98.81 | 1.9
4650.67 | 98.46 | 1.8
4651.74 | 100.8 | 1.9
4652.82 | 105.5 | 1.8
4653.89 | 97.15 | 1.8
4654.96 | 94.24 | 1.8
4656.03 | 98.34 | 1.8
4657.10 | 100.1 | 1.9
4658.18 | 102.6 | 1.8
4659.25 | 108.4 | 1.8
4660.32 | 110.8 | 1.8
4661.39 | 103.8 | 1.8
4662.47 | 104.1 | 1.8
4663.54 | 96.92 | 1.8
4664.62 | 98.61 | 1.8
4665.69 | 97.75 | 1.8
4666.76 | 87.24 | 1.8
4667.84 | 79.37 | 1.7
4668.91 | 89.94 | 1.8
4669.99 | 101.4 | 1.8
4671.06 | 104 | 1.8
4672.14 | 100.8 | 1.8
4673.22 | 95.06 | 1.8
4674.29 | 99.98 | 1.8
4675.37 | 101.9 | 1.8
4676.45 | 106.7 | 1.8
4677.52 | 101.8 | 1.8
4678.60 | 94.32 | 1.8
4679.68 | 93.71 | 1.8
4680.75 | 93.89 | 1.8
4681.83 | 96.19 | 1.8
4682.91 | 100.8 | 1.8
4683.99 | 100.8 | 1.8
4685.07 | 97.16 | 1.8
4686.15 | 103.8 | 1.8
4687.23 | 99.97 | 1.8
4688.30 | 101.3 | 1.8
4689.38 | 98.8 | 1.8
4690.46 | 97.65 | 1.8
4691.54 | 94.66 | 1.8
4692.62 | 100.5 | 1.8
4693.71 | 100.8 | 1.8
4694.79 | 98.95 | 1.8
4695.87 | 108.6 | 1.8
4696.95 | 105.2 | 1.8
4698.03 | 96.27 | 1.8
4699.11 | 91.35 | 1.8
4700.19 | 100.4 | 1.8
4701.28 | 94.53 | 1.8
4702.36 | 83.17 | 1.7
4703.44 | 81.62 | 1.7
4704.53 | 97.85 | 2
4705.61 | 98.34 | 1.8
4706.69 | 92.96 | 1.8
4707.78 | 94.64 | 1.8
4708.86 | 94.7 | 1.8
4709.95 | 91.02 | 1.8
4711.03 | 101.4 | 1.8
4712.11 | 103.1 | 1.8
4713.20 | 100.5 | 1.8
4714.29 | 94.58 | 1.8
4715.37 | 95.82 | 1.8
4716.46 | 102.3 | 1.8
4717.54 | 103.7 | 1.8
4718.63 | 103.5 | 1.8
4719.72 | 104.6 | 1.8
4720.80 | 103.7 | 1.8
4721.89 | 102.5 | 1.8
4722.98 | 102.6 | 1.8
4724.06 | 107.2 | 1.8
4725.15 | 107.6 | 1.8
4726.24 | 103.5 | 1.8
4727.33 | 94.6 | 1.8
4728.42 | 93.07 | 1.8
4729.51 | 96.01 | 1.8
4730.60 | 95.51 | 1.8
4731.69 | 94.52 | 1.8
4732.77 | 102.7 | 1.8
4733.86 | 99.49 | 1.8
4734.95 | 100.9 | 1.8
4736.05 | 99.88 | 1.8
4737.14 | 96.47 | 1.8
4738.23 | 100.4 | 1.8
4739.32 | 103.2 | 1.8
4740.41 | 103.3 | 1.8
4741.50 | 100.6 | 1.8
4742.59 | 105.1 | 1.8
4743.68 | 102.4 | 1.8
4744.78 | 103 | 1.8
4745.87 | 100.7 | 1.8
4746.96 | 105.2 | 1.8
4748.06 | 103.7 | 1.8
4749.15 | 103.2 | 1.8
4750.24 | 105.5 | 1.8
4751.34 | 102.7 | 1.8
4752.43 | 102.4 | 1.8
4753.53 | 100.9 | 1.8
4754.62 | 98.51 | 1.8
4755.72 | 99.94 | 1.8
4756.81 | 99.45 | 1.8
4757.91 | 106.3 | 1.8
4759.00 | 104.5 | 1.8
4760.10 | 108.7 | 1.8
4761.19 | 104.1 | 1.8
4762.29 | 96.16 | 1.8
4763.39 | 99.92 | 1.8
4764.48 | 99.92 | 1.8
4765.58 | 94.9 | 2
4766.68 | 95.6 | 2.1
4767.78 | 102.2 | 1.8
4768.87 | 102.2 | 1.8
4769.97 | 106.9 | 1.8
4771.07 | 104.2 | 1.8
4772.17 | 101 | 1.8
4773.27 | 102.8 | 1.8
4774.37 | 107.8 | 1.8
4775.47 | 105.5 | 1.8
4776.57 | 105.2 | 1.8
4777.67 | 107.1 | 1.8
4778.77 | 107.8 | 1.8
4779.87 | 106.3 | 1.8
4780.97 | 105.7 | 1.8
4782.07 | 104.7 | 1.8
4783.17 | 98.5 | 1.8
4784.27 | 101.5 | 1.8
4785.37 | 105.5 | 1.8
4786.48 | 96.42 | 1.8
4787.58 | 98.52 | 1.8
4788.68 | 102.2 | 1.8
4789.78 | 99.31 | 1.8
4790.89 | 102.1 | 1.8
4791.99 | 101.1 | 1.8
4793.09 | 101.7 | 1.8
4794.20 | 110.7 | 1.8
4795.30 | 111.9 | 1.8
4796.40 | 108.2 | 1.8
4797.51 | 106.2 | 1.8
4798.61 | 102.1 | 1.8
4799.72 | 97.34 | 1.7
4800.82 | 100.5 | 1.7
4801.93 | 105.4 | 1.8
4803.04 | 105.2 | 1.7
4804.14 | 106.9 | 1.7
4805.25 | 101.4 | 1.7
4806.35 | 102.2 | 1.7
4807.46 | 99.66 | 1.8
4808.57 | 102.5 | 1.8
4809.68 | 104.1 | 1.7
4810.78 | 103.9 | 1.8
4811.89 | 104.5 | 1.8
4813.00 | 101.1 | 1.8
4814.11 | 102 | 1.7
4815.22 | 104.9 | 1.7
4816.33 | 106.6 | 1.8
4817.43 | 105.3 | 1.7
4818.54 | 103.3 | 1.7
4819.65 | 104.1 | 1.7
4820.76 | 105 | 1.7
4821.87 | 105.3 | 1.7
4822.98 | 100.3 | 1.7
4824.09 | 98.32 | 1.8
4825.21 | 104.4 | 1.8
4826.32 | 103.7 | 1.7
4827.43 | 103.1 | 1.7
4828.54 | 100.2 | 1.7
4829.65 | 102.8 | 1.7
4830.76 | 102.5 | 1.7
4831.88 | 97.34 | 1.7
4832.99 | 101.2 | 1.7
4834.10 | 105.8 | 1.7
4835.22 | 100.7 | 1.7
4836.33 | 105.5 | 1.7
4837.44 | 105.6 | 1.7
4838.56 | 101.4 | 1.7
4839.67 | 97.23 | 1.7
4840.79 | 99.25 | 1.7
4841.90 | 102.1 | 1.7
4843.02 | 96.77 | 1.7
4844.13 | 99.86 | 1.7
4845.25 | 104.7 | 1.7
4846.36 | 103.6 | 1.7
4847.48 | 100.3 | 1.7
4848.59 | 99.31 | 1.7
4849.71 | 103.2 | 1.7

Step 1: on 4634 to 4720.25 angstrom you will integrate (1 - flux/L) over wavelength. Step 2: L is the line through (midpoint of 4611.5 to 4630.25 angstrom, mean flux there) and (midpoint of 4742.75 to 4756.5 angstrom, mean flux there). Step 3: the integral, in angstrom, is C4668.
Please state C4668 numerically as 3.3 angstrom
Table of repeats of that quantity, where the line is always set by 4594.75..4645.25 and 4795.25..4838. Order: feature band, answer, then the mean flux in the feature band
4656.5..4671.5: 0.38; 98.9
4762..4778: 0.09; 102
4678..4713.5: 1.61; 97.2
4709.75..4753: 0.47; 101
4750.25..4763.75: 0.06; 102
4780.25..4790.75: 0.14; 101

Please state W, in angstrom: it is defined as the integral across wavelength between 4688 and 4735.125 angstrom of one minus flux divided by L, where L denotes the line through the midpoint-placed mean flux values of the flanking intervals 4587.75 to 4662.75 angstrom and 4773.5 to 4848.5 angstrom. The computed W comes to 1.45 angstrom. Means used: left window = 100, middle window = 98.5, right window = 103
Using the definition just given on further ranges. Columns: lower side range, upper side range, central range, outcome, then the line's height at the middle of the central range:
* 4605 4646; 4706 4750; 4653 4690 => 0.78 angstrom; 101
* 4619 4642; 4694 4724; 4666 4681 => 0.50 angstrom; 99.8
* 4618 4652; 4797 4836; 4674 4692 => 0.37 angstrom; 101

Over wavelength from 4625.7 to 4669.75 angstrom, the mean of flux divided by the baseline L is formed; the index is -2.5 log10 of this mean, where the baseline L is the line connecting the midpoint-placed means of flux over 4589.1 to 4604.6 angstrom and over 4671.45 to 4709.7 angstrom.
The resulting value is -0.02 mag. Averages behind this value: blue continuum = 97.9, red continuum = 97.6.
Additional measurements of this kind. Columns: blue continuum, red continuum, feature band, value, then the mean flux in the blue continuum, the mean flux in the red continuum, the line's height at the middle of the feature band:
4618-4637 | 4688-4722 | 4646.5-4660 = 0.03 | 103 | 98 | 101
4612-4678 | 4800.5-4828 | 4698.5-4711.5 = 0.09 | 100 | 103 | 101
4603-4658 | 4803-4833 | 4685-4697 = 0.01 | 101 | 103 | 101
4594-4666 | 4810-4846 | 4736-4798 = -0.01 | 100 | 102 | 102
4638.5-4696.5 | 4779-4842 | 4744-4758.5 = -0.01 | 98.9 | 103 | 101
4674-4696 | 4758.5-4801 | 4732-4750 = 0.00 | 99.4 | 103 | 102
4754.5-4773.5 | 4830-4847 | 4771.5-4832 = -0.02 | 102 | 102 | 102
